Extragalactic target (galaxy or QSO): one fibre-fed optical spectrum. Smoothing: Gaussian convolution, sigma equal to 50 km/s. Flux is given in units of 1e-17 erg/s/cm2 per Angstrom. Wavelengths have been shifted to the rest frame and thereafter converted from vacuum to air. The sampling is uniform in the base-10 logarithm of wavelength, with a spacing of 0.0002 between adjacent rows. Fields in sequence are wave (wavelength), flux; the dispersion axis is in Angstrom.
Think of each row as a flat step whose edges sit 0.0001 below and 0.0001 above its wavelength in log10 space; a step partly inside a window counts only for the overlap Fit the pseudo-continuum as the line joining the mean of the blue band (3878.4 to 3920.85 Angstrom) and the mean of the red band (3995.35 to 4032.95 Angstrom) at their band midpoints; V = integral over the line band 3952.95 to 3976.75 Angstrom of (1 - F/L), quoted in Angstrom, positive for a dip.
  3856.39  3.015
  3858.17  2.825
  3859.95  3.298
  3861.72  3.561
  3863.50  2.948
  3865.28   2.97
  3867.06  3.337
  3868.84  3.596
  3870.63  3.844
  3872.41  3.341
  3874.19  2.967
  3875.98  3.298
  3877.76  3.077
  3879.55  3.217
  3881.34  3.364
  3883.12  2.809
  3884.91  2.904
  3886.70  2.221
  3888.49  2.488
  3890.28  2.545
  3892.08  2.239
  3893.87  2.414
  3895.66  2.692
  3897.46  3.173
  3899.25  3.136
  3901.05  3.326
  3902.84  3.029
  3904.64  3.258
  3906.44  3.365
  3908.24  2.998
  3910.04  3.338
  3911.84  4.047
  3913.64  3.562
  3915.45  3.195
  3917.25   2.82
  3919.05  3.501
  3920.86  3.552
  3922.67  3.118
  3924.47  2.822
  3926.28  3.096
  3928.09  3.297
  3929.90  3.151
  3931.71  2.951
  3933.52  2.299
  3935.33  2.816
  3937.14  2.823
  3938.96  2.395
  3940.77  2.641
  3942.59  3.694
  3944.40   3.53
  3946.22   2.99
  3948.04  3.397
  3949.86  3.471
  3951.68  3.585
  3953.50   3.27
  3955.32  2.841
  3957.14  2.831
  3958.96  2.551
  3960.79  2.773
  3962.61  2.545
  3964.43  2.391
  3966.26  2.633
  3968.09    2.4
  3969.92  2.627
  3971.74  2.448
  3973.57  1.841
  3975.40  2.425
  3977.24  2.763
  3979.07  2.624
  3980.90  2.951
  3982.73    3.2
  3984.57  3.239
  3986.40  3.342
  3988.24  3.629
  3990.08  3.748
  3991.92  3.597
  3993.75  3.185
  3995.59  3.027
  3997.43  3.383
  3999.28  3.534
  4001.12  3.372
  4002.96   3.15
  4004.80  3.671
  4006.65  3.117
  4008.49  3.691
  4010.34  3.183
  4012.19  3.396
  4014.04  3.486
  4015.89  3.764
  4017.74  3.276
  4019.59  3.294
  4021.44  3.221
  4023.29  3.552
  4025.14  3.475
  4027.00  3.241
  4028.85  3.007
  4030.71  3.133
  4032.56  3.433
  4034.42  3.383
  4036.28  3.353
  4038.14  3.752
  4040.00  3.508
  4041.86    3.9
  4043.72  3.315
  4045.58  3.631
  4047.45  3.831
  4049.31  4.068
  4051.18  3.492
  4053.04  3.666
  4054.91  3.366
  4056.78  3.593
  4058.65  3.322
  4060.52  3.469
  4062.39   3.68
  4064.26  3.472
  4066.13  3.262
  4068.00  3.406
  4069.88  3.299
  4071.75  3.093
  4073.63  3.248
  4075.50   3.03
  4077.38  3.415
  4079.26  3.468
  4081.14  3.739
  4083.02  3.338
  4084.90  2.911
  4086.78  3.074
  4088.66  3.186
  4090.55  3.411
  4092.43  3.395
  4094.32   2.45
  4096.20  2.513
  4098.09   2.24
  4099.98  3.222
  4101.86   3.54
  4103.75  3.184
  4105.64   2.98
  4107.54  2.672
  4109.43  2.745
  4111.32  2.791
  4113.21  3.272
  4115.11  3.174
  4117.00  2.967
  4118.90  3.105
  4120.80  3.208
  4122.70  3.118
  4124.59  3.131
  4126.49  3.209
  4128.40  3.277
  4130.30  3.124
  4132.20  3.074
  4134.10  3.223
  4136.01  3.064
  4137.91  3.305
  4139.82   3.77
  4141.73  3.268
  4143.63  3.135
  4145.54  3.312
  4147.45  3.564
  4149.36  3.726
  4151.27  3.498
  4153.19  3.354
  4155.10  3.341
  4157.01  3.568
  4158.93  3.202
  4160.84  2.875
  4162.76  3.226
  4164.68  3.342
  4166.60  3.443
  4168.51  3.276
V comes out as 4.76 Angstrom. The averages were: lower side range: 3.04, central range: 2.58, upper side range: 3.36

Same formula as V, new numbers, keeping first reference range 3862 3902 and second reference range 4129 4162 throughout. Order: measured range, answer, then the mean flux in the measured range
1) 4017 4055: -3.43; 3.48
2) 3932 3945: 0.84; 2.87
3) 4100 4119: 1.31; 3.05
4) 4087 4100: 1.40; 2.9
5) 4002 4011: -0.62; 3.37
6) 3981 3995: -1.13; 3.38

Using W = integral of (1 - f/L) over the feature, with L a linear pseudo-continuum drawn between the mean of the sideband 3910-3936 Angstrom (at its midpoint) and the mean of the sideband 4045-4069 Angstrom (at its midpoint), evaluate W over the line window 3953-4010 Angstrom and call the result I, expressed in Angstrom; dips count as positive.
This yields 5.9 Angstrom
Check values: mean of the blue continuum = 3.17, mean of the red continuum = 3.56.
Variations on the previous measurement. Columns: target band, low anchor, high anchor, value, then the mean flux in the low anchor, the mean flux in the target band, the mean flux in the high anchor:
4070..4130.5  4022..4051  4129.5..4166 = 5.2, 3.5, 3.1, 3.32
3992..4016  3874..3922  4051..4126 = -1.9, 3.06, 3.38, 3.19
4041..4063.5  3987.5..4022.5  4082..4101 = -3.1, 3.41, 3.61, 2.98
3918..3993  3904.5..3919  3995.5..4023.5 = 8.7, 3.34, 2.97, 3.39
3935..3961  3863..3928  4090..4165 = 0.5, 3.1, 3.05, 3.16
